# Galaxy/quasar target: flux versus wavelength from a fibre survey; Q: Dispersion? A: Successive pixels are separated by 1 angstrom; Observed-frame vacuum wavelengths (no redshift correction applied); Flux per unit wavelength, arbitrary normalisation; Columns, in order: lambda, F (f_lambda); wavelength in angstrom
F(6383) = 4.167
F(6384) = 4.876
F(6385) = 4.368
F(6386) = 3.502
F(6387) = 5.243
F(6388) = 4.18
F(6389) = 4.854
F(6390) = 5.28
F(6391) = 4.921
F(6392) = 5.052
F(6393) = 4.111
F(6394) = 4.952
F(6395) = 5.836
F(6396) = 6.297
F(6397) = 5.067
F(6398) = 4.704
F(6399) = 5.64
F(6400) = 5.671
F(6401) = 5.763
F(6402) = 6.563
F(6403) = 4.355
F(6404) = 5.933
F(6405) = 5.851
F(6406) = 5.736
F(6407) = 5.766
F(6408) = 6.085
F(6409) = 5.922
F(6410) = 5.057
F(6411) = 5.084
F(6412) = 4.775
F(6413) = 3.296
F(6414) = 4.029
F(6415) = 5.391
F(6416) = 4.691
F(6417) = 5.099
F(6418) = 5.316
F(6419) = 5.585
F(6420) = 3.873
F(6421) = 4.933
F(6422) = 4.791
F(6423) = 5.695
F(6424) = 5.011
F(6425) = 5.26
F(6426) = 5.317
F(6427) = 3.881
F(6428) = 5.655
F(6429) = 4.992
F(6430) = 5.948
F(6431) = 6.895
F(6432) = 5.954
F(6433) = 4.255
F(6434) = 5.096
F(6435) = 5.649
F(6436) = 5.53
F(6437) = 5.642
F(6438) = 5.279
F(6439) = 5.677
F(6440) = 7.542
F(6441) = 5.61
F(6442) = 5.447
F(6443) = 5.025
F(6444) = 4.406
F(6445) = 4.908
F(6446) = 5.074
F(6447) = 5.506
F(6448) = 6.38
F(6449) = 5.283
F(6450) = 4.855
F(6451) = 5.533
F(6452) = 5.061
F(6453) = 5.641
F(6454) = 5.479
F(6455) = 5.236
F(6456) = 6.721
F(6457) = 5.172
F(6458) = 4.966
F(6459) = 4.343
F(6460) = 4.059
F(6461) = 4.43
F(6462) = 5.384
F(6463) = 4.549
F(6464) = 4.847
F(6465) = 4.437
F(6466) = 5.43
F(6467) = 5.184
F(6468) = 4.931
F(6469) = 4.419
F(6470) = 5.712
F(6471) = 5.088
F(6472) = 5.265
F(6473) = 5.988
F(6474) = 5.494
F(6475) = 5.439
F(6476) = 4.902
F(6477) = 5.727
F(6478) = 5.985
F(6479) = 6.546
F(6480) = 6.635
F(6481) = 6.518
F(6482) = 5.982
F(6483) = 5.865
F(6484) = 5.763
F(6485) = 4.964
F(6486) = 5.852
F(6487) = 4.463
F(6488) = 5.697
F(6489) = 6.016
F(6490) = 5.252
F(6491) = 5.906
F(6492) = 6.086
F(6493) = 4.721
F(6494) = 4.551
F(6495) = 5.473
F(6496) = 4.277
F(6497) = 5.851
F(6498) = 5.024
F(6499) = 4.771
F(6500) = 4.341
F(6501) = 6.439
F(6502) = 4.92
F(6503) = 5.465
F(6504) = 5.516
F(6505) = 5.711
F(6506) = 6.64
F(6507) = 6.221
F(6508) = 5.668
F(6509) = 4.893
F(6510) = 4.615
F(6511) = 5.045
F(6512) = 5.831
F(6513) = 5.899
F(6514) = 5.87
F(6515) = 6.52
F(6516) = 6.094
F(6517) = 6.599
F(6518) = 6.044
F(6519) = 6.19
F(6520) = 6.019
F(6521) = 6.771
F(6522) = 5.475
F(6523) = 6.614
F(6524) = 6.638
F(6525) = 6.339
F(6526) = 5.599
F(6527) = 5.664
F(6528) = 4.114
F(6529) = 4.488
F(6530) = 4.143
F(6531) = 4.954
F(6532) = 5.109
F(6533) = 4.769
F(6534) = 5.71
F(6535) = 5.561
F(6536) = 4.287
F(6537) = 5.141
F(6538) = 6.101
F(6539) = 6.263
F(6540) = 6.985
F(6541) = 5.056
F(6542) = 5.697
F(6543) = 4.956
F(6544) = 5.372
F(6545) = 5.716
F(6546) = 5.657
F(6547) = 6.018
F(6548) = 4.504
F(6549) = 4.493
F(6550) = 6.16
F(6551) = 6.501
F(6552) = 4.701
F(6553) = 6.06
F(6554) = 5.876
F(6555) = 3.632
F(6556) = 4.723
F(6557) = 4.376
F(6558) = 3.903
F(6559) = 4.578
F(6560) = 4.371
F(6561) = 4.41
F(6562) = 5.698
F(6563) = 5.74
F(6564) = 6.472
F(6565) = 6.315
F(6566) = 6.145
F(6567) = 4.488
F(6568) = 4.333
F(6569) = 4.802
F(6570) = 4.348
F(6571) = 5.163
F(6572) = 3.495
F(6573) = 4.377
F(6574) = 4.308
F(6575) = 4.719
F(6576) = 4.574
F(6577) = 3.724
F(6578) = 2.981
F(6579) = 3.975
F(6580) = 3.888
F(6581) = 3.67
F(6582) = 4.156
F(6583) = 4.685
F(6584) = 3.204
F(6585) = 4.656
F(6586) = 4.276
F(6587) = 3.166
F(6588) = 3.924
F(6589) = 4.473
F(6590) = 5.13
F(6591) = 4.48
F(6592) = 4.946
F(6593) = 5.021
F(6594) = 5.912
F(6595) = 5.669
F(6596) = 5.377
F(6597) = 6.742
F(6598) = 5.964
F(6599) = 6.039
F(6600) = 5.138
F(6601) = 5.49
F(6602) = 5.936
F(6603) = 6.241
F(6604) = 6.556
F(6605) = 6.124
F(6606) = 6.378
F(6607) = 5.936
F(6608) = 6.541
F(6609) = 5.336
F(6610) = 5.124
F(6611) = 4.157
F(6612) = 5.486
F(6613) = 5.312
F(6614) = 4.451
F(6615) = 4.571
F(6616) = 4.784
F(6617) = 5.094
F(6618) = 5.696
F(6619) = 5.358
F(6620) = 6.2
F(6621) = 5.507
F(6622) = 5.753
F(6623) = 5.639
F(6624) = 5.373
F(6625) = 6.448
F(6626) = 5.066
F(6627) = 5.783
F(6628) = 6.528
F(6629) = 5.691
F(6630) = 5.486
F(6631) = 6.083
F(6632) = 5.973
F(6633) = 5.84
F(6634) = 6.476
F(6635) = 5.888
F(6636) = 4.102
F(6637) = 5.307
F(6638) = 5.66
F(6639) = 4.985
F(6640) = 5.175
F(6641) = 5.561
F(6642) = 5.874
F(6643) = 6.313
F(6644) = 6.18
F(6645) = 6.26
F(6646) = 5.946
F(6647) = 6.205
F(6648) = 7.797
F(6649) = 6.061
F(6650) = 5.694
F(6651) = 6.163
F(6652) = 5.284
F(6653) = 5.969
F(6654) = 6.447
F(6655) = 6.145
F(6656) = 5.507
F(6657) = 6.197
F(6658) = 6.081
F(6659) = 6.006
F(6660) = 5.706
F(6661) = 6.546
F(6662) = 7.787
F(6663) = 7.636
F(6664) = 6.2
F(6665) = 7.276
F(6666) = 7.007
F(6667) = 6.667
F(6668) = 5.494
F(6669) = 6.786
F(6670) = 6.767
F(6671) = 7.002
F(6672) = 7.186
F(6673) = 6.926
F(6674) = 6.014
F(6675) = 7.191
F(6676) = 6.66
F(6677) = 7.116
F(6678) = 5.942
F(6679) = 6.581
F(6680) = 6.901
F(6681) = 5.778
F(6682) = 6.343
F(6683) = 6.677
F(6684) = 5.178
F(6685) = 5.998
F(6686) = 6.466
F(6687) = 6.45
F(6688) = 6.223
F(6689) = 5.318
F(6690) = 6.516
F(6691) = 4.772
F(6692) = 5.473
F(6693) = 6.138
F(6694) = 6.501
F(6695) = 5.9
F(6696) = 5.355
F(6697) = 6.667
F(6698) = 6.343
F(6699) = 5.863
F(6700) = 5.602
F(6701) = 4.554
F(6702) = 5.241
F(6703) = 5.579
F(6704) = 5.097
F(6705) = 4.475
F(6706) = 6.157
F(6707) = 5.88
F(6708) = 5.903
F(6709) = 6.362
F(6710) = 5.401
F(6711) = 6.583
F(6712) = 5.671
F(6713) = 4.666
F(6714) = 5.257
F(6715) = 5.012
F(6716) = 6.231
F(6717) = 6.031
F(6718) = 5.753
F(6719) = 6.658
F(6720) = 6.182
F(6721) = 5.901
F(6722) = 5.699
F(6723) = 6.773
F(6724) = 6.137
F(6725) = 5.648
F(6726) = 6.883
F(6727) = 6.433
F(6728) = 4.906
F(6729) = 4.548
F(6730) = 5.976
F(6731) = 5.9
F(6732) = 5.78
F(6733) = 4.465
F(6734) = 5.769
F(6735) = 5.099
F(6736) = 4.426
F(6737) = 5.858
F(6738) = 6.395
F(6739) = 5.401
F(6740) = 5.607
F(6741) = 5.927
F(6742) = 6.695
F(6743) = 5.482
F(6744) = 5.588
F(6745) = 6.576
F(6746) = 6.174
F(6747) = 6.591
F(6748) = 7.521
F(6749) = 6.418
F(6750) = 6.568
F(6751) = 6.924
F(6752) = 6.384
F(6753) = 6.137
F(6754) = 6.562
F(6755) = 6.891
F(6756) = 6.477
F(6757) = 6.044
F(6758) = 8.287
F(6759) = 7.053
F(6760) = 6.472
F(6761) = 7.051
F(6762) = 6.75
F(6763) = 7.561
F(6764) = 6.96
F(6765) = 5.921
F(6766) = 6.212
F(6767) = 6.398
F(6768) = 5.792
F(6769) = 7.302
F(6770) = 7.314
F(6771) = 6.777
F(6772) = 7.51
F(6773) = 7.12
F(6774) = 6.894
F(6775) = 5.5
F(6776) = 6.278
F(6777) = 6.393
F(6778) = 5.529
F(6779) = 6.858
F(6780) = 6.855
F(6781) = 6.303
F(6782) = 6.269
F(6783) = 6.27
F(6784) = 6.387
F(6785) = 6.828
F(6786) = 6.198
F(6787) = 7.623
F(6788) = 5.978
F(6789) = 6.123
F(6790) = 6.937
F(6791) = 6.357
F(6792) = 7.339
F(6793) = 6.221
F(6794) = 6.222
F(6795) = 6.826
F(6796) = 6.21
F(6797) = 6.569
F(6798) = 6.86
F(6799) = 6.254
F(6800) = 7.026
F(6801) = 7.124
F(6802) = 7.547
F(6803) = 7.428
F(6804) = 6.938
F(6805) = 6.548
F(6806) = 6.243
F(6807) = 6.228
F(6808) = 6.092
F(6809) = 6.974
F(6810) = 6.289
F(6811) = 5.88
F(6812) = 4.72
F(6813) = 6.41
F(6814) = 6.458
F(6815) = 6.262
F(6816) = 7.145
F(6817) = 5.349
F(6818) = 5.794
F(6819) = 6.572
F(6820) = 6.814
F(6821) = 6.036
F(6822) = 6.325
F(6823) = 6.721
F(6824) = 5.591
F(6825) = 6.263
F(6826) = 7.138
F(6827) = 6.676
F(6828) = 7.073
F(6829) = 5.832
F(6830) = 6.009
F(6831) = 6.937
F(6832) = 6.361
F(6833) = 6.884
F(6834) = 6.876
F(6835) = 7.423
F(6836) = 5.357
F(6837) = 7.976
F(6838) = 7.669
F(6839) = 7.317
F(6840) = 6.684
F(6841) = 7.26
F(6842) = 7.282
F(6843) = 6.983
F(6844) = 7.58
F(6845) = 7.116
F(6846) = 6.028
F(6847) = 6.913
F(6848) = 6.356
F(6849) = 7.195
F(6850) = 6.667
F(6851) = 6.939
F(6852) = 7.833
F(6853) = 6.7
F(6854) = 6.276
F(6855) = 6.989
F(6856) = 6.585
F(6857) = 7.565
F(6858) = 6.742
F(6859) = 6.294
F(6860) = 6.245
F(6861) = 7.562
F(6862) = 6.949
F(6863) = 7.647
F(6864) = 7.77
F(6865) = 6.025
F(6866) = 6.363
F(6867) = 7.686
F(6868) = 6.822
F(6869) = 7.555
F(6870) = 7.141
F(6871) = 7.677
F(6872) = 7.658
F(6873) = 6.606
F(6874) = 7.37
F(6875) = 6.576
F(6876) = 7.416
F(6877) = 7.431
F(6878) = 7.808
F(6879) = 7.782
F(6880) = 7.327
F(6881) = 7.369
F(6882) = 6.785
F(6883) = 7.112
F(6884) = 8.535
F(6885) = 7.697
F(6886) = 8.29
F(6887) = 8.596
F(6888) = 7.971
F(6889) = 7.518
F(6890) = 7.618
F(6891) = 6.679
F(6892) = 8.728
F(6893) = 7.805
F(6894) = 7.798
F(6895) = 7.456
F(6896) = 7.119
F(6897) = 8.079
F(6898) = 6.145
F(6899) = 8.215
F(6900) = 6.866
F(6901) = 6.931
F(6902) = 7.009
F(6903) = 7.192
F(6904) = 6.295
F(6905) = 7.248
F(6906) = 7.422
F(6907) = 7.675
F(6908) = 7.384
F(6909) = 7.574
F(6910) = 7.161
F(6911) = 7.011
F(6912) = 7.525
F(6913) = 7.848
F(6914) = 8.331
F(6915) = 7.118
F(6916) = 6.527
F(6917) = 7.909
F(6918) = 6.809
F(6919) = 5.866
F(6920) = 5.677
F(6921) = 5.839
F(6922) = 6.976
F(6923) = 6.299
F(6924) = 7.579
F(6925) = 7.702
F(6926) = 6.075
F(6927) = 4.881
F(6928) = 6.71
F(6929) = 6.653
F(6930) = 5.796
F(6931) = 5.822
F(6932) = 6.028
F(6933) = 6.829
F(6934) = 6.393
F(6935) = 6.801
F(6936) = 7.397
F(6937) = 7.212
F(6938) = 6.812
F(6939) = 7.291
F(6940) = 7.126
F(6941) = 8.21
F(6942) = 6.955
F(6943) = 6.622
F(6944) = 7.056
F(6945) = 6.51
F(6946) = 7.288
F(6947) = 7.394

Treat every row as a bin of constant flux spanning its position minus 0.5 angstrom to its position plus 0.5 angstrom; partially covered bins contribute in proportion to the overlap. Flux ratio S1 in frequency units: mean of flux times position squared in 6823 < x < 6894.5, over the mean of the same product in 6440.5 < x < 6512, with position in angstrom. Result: 1.5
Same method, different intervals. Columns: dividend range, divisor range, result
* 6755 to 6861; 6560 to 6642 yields 1.36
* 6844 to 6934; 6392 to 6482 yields 1.53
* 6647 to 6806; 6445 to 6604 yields 1.27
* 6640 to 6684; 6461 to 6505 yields 1.25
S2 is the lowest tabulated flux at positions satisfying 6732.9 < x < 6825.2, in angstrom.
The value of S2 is 4.426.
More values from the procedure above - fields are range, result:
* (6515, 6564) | 3.632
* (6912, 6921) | 5.677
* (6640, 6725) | 4.475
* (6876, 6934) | 4.881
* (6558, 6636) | 2.981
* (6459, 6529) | 4.059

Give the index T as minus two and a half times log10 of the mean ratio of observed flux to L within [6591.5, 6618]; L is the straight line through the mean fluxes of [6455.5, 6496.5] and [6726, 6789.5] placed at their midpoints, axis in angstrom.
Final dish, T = 0.05 mag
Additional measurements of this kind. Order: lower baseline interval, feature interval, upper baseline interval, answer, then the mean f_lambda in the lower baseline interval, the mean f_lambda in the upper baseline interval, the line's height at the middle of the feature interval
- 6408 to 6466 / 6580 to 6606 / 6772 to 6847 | 0.14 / 5.19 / 6.58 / 5.78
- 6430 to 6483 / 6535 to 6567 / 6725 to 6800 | 0.07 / 5.42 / 6.36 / 5.71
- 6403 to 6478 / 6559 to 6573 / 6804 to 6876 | 0.14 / 5.25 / 6.74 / 5.72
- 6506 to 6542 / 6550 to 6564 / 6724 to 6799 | 0.14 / 5.65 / 6.35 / 5.75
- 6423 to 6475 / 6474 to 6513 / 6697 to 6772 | -0.02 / 5.29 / 6.08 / 5.41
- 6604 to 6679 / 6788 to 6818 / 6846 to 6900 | 0.06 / 5.99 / 7.27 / 6.88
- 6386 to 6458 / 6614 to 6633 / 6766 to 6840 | 0.07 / 5.29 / 6.55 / 5.96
